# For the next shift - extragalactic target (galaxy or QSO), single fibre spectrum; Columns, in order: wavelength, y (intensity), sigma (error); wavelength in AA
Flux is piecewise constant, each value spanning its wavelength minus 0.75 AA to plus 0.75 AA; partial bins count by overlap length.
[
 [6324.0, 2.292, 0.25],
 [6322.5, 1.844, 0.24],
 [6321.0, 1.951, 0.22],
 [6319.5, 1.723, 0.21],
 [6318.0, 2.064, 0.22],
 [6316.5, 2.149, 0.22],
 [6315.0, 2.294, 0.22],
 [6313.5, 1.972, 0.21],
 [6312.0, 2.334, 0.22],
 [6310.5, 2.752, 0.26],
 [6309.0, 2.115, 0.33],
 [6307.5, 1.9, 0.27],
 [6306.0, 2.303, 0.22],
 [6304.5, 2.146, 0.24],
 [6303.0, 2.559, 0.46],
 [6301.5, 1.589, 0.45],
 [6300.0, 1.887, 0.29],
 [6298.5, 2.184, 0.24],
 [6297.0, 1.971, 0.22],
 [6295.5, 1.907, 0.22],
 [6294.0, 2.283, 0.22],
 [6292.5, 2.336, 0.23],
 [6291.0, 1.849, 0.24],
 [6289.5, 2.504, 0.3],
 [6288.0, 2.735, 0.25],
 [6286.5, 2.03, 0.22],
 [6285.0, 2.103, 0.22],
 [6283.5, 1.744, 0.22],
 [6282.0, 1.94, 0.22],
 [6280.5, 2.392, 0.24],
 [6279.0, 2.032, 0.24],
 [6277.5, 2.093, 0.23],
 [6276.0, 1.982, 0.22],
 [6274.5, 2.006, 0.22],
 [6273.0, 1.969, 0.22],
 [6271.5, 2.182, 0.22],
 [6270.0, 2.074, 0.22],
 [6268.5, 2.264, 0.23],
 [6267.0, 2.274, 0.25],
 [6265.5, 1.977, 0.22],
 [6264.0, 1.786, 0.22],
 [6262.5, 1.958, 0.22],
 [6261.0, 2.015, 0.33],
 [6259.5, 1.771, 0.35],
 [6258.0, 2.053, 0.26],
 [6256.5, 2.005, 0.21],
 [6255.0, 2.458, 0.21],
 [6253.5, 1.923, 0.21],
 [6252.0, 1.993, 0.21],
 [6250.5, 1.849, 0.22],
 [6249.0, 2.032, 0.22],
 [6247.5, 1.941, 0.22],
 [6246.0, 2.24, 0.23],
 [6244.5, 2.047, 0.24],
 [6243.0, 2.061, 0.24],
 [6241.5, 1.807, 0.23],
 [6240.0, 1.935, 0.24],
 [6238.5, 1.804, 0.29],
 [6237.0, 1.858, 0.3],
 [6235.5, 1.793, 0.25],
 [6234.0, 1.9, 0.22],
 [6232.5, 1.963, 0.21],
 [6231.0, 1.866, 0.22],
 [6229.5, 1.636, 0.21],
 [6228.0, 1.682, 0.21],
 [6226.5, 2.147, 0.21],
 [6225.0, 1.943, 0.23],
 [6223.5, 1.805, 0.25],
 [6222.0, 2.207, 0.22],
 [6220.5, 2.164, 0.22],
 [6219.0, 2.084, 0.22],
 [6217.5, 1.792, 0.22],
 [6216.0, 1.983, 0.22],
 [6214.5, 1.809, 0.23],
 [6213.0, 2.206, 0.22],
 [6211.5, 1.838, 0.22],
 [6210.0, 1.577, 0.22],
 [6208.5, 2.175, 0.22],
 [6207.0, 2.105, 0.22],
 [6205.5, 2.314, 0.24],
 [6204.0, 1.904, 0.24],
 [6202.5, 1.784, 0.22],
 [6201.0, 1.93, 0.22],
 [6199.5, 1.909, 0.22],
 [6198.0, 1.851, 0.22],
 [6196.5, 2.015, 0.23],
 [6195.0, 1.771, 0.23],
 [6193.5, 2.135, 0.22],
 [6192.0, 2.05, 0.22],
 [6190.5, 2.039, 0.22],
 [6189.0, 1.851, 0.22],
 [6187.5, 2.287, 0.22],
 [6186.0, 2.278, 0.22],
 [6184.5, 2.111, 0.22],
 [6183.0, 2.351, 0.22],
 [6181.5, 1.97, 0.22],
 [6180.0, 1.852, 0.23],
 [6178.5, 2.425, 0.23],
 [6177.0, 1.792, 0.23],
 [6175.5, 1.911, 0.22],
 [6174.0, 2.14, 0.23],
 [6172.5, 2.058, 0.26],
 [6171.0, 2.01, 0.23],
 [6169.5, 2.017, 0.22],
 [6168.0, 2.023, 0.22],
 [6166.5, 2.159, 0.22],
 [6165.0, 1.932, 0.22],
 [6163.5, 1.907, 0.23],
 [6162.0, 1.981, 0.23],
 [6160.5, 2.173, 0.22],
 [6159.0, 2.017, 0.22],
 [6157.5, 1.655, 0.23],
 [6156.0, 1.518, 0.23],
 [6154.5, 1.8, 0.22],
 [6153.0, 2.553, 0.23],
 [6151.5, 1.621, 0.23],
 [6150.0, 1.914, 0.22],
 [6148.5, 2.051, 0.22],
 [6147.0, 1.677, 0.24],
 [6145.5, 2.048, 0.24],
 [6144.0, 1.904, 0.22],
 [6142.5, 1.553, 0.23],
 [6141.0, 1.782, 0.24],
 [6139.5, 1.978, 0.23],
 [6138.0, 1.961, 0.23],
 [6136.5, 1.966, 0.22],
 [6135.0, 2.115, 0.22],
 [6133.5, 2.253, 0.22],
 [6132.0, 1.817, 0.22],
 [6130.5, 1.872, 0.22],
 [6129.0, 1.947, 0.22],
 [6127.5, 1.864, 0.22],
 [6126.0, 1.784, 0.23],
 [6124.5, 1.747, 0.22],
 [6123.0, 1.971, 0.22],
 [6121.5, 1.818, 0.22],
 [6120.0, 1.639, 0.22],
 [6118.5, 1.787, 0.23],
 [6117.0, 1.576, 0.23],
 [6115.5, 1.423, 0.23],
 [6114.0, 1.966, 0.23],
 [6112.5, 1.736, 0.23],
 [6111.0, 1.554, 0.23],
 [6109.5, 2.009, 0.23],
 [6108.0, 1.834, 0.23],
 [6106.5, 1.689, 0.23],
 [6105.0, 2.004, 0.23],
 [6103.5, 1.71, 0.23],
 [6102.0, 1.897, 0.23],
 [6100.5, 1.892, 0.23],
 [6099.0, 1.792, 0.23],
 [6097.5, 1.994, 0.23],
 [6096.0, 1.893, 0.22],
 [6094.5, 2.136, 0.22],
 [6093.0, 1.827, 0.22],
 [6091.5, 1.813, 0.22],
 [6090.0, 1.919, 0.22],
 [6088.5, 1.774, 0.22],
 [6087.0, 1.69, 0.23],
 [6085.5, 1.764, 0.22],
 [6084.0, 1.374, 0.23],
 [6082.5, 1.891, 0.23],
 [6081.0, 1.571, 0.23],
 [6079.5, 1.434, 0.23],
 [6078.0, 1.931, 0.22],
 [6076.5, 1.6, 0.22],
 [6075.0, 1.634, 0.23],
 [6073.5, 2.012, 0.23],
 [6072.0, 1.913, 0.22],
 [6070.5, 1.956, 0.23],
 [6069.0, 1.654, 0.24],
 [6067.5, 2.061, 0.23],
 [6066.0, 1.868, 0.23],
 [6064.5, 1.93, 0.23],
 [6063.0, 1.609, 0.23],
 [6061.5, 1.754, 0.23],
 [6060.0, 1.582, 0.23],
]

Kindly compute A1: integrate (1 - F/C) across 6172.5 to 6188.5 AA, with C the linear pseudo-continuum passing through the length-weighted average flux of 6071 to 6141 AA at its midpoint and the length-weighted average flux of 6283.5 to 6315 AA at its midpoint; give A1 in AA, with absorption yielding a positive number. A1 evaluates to -1.2 AA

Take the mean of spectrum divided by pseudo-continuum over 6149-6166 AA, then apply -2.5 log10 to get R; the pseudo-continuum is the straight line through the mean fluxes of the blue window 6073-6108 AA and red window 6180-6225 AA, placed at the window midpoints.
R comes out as 0.00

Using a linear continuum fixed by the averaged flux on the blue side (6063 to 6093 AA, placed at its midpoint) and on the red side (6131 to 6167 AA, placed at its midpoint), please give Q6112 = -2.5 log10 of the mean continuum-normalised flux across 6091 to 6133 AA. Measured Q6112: 0.01 mag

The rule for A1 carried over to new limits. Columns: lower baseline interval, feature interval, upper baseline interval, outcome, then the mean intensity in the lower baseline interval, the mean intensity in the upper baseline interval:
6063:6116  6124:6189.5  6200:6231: -3.02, 1.8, 1.95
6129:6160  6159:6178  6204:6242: -0.98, 1.91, 1.94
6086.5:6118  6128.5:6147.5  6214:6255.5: -0.65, 1.82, 1.95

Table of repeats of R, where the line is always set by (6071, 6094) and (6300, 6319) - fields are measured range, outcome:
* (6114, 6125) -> 0.06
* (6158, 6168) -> -0.07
